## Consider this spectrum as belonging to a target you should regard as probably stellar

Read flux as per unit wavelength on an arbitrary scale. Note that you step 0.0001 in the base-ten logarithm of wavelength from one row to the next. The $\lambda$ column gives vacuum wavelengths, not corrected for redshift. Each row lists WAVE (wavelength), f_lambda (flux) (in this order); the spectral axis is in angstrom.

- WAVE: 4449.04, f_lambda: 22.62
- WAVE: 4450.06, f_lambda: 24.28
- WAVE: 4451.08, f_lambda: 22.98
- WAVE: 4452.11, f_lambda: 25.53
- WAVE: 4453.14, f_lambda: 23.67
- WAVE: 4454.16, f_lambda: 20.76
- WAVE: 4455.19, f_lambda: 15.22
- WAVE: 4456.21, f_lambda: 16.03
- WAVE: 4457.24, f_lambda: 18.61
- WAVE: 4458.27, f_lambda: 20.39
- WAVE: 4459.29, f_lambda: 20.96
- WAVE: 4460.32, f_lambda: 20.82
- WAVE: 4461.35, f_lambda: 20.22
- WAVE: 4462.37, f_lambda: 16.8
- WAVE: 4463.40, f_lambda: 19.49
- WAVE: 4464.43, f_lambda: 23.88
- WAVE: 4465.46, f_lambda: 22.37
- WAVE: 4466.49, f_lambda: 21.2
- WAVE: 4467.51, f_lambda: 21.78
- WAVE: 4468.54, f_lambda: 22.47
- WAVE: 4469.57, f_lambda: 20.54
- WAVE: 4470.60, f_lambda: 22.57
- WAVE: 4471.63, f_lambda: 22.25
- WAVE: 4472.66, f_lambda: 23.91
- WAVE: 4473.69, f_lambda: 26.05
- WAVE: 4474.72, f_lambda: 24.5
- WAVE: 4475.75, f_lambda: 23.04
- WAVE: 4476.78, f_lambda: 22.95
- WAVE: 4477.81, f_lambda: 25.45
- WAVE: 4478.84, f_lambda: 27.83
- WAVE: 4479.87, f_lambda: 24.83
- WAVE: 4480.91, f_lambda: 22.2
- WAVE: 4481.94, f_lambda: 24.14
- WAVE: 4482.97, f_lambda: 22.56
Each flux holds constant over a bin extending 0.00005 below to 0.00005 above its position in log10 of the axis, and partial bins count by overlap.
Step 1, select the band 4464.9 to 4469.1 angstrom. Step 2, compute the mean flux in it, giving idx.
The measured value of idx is 22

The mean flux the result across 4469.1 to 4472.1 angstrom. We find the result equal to 21.8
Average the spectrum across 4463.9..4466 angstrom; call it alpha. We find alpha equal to 23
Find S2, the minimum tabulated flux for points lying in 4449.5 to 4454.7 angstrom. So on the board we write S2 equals 20.76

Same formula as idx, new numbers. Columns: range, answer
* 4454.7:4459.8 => 18.3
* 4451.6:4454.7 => 23.2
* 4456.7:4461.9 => 20.2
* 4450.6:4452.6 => 24.2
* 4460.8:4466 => 20.5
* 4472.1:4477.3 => 24.1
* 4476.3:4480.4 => 25.3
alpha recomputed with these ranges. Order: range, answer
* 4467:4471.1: 21.8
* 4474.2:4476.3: 23.8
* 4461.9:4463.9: 18.1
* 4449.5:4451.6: 23.7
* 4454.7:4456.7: 15.7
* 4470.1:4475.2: 23.9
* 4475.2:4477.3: 23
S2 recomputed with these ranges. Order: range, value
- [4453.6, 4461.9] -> 15.22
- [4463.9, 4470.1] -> 20.54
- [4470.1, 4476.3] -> 22.25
